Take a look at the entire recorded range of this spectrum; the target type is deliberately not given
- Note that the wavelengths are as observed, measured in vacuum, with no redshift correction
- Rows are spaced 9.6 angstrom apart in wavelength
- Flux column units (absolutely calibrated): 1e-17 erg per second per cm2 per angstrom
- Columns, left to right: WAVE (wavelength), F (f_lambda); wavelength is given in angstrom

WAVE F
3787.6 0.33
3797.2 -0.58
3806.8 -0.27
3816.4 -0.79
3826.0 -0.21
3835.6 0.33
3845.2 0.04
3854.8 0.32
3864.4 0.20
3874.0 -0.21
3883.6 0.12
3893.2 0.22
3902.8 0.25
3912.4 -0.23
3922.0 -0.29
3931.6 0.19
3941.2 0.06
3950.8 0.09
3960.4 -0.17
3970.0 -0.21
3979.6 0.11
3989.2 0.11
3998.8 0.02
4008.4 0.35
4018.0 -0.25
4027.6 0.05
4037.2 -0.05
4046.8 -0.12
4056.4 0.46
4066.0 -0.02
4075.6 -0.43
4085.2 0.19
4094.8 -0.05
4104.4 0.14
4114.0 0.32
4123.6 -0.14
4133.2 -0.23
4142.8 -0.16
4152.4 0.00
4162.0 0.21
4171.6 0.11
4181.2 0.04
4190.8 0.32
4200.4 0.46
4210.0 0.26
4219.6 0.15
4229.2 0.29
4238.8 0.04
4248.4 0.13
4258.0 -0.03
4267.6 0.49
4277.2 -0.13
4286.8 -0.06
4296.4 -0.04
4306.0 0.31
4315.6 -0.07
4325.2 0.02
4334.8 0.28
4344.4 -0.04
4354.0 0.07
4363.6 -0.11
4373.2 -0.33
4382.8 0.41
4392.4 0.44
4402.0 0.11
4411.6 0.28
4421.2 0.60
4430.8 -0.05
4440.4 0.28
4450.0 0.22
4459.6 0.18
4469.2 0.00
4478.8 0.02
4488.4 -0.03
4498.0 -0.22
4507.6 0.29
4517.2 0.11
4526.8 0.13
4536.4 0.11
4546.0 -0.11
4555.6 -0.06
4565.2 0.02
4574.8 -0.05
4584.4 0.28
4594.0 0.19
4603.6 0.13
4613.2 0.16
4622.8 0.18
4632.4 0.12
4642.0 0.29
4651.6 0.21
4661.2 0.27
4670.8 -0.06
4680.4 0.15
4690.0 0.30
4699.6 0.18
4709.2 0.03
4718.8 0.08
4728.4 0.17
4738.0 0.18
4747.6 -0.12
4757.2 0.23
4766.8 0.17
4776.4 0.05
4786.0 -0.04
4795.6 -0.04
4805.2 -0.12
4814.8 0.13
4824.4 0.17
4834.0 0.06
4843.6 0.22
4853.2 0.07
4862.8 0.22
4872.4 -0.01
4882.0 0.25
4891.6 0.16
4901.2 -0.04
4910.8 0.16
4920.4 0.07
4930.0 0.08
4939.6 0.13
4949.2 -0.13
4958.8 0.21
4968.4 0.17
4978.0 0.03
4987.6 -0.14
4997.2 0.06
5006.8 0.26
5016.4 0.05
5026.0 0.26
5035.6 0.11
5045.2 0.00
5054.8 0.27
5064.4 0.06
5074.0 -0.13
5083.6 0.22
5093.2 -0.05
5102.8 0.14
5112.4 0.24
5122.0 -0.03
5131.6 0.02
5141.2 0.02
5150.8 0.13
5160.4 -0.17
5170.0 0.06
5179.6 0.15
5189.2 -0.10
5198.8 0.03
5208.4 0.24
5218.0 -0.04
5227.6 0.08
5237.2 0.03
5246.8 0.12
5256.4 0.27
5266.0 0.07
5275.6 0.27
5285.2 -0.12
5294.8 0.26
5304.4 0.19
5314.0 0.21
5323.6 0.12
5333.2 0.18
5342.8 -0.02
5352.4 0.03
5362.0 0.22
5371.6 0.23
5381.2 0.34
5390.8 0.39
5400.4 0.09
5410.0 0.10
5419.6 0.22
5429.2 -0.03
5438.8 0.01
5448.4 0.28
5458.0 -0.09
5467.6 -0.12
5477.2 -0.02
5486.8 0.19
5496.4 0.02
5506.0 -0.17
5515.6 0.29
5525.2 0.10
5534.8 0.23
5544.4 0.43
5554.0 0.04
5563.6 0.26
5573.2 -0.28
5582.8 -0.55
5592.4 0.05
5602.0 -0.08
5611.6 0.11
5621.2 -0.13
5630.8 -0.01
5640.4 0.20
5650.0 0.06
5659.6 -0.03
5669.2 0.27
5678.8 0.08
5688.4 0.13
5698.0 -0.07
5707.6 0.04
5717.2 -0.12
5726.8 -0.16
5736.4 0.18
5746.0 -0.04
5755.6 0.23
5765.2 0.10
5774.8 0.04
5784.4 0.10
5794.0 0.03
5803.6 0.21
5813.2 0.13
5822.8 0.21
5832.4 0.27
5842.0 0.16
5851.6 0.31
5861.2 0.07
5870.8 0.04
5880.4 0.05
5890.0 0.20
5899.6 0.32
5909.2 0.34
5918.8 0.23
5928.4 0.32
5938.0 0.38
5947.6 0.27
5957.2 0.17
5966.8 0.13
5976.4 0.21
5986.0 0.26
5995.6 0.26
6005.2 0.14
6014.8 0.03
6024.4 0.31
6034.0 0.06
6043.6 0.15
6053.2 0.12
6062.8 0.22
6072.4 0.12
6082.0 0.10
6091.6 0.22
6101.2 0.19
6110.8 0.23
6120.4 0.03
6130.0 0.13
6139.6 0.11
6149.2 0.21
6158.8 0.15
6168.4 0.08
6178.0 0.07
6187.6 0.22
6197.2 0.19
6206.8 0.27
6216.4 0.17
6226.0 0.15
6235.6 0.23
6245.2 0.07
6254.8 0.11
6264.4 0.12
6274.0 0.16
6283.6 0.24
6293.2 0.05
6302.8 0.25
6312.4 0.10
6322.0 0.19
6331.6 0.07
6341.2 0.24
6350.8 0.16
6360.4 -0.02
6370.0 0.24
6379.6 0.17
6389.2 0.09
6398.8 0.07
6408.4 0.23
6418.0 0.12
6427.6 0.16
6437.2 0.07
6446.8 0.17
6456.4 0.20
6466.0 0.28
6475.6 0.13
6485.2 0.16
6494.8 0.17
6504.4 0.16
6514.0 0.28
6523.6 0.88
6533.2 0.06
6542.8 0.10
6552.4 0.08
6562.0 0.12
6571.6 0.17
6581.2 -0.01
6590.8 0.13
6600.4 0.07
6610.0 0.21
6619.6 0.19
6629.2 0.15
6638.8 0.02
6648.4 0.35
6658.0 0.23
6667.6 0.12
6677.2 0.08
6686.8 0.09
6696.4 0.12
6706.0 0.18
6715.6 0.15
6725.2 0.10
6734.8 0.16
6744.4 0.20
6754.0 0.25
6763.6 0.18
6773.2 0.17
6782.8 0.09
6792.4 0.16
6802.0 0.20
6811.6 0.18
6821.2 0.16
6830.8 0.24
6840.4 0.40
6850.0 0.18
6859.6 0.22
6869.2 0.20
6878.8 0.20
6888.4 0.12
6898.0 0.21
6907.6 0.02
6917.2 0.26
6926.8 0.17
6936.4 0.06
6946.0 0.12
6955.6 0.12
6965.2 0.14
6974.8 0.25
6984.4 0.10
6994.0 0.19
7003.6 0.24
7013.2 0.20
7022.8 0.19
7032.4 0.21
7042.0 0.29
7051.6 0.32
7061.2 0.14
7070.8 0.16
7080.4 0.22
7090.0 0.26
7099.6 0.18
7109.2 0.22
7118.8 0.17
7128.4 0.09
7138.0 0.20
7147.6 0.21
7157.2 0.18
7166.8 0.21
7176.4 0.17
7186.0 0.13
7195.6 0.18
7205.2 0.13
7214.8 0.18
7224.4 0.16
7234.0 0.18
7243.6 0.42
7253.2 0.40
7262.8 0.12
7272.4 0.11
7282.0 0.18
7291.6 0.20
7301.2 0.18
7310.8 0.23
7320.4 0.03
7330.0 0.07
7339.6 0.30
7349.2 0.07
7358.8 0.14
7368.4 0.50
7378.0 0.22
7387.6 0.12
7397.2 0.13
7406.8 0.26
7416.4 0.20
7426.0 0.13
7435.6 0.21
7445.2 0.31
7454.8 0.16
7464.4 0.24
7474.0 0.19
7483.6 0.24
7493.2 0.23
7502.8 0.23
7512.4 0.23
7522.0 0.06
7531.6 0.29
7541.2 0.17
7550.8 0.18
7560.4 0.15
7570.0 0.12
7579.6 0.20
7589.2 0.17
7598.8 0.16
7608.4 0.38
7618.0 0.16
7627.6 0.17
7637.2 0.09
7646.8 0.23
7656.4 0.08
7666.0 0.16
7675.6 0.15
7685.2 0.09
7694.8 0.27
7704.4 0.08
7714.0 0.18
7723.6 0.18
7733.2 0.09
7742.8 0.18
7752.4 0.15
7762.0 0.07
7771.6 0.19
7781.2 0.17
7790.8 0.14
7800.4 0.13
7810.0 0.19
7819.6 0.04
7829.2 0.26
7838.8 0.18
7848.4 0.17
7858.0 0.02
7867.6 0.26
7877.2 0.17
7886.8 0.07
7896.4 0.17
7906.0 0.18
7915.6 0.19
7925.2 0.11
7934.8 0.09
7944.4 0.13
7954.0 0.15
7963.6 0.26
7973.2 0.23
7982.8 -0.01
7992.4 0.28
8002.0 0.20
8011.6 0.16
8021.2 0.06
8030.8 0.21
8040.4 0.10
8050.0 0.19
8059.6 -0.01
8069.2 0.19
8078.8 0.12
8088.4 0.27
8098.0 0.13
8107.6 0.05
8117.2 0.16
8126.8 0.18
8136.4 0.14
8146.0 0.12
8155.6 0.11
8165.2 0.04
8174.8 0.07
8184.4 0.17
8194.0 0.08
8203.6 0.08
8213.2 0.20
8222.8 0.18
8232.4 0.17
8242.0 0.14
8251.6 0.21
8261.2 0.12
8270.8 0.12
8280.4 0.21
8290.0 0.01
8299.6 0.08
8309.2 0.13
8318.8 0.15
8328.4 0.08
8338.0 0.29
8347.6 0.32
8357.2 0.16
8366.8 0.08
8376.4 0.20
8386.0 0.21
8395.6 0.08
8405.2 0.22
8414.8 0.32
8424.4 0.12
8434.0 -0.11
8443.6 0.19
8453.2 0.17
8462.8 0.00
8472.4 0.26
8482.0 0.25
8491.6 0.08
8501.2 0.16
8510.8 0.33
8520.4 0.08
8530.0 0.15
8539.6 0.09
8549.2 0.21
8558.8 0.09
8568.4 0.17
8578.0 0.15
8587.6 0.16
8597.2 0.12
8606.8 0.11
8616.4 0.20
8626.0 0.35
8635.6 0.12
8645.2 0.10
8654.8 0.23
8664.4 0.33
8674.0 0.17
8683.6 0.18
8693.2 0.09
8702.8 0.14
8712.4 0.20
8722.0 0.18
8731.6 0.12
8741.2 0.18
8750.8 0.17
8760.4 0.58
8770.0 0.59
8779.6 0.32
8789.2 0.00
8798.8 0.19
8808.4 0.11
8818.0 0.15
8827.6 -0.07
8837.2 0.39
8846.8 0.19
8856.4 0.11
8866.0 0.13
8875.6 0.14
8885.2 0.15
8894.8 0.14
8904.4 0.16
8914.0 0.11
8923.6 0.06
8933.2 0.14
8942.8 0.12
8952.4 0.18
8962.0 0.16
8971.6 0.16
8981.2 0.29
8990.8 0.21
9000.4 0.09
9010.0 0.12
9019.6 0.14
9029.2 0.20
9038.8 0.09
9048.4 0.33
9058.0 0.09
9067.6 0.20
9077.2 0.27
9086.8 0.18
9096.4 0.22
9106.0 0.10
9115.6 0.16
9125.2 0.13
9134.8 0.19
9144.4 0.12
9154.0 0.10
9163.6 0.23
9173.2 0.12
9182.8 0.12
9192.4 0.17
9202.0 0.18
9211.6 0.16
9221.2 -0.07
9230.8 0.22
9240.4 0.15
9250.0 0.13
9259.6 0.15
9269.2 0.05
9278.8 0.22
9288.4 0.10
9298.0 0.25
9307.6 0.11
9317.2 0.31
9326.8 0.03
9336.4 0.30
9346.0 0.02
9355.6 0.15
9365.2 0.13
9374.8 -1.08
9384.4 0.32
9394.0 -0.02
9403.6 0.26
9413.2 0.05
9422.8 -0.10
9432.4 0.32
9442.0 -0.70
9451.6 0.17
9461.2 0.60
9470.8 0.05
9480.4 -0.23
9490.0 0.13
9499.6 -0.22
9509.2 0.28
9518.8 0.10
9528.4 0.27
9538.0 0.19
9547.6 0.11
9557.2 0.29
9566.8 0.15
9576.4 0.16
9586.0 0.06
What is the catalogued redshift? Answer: 0.75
